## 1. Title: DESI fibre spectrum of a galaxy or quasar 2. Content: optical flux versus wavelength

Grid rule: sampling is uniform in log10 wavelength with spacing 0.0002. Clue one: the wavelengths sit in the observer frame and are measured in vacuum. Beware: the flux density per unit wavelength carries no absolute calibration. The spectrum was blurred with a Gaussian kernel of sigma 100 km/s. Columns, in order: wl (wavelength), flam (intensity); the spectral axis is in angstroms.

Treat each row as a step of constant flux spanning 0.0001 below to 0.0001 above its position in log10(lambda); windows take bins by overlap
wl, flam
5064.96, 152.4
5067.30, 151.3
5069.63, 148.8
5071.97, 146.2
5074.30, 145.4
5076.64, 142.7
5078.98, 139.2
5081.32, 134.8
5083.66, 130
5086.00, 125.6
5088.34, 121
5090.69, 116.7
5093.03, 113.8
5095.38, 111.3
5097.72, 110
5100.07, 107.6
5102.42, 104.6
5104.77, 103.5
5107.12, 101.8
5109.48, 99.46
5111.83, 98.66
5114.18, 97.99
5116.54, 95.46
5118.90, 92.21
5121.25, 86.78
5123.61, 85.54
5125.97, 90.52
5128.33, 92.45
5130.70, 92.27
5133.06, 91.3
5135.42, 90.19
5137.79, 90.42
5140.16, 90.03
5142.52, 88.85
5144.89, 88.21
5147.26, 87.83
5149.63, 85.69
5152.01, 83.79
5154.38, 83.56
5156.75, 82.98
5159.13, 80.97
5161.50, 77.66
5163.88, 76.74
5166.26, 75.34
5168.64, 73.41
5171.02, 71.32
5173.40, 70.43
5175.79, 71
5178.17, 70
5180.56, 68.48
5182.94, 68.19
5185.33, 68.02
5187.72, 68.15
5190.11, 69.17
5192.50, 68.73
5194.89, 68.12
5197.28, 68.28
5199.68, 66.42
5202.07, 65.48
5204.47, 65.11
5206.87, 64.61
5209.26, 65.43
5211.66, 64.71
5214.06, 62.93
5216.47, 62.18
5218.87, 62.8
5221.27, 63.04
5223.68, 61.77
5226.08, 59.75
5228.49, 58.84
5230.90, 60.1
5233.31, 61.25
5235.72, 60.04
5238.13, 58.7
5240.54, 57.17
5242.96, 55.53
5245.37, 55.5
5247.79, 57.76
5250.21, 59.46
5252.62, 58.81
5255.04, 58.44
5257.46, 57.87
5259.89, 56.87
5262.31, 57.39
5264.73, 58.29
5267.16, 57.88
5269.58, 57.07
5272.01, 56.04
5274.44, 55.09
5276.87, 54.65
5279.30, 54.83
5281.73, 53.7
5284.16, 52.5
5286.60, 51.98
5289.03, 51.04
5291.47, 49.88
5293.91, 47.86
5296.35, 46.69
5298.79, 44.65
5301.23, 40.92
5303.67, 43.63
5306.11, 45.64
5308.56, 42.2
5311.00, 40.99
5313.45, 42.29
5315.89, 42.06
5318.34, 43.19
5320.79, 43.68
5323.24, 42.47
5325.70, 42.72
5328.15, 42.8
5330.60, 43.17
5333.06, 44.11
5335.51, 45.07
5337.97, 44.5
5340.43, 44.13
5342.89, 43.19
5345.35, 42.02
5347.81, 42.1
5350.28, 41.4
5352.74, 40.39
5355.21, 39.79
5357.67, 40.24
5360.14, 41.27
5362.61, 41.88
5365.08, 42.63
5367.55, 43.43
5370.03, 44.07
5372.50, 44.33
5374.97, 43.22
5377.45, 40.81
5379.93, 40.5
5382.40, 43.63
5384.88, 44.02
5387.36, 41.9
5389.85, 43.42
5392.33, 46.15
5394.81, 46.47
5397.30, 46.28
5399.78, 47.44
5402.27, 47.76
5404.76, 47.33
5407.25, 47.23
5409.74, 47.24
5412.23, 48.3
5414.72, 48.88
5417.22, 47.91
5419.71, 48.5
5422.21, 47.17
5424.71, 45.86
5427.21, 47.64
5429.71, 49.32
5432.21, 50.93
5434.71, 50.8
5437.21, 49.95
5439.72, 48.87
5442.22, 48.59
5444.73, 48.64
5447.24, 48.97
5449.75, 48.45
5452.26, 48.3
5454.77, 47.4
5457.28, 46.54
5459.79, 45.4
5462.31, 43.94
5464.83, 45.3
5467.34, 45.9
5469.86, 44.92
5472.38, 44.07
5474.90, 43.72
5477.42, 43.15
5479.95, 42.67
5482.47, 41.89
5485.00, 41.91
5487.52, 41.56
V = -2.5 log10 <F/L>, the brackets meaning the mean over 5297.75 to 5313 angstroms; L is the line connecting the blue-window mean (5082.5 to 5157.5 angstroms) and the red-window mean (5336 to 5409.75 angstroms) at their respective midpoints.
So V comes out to 0.33 mag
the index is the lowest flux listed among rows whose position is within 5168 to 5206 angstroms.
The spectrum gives 65.11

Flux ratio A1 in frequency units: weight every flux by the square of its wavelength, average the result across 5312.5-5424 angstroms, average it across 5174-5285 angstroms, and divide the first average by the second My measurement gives 0.76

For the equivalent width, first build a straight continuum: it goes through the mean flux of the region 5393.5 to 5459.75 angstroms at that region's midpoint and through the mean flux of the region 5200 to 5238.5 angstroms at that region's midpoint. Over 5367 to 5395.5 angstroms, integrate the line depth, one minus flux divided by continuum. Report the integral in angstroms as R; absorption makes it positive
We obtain 4.3 angstroms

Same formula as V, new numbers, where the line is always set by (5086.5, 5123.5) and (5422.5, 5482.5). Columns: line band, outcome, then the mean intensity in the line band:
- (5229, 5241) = 0.35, 59.6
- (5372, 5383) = 0.36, 42.3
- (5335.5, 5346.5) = 0.44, 43.6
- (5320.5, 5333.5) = 0.49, 43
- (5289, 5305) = 0.49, 46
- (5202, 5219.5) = 0.33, 64.1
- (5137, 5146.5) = 0.10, 89.3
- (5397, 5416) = 0.14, 47.6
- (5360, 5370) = 0.39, 42.6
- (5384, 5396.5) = 0.27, 44.4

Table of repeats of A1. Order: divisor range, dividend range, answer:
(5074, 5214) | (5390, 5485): 0.59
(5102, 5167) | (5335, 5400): 0.52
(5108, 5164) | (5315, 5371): 0.52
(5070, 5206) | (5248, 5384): 0.55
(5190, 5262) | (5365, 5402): 0.76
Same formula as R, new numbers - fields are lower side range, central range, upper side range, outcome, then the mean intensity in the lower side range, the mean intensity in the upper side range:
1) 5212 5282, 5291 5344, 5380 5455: 9.9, 58.5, 47.3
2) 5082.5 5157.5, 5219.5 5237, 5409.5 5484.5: 4.4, 98.2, 46.9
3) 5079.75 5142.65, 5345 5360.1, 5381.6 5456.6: 4.7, 103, 47.5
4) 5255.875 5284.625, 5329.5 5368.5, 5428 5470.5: 7.5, 56.1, 47.8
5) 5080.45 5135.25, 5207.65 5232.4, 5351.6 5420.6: 5.5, 104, 44.5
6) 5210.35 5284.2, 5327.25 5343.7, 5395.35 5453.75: 2.9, 58.5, 48.3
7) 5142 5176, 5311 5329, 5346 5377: 2.6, 79.9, 42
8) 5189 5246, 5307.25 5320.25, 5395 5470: 3.2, 62.8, 47.7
